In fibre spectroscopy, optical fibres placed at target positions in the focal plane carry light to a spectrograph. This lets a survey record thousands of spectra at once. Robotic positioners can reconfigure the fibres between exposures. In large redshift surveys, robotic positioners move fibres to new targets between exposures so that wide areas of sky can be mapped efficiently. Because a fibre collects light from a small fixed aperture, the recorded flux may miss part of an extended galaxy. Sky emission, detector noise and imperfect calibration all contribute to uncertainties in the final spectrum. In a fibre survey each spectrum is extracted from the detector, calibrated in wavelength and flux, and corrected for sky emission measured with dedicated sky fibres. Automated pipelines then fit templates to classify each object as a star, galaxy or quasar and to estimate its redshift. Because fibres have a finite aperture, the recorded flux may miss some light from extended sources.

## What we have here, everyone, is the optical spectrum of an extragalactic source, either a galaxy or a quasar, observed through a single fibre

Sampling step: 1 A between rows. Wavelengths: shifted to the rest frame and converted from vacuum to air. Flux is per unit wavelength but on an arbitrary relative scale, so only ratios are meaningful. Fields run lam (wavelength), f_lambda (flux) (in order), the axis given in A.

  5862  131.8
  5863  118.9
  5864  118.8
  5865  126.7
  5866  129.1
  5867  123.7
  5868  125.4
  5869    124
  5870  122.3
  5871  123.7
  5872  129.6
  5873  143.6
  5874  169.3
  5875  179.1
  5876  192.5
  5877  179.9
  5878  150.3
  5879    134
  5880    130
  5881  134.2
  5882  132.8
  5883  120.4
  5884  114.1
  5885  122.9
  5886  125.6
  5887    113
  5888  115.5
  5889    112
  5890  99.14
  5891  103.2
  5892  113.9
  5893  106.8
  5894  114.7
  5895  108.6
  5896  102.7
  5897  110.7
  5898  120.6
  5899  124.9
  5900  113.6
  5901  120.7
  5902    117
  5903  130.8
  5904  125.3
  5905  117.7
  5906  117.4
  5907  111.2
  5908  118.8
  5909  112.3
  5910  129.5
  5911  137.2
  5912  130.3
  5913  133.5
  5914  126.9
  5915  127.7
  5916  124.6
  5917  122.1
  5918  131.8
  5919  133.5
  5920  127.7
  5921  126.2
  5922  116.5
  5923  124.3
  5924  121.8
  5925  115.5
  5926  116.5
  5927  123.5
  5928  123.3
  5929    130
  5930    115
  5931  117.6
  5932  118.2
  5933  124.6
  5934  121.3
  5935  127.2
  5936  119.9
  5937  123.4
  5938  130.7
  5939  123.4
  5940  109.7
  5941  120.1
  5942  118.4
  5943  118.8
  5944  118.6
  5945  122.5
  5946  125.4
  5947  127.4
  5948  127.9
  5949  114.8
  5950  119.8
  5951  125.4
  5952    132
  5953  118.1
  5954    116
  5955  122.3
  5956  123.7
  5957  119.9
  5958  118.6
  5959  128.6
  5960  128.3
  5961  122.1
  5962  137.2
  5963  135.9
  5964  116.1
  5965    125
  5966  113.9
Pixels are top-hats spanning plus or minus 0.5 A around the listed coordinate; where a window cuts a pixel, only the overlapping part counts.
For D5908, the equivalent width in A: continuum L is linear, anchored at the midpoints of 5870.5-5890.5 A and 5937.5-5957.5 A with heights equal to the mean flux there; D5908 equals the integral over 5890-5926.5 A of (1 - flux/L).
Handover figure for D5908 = 2.8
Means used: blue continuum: 136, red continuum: 122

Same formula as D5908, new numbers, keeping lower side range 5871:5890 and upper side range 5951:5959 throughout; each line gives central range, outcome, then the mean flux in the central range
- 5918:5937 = 0.77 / 123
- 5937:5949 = 0.27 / 122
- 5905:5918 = 0.67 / 124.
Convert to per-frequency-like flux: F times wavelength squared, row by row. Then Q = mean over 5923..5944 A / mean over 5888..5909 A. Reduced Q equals 1.1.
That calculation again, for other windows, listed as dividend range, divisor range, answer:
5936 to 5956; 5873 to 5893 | 0.93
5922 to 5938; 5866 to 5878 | 0.85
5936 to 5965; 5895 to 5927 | 1.02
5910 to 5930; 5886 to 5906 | 1.11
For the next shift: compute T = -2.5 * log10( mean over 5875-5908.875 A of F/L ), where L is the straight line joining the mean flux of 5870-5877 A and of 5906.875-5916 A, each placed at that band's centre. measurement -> 0.15 mag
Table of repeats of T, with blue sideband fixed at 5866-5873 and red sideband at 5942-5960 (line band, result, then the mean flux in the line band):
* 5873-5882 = -0.23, 156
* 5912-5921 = -0.04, 128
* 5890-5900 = 0.13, 111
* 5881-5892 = 0.08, 117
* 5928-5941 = 0.01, 122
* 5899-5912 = 0.03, 121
